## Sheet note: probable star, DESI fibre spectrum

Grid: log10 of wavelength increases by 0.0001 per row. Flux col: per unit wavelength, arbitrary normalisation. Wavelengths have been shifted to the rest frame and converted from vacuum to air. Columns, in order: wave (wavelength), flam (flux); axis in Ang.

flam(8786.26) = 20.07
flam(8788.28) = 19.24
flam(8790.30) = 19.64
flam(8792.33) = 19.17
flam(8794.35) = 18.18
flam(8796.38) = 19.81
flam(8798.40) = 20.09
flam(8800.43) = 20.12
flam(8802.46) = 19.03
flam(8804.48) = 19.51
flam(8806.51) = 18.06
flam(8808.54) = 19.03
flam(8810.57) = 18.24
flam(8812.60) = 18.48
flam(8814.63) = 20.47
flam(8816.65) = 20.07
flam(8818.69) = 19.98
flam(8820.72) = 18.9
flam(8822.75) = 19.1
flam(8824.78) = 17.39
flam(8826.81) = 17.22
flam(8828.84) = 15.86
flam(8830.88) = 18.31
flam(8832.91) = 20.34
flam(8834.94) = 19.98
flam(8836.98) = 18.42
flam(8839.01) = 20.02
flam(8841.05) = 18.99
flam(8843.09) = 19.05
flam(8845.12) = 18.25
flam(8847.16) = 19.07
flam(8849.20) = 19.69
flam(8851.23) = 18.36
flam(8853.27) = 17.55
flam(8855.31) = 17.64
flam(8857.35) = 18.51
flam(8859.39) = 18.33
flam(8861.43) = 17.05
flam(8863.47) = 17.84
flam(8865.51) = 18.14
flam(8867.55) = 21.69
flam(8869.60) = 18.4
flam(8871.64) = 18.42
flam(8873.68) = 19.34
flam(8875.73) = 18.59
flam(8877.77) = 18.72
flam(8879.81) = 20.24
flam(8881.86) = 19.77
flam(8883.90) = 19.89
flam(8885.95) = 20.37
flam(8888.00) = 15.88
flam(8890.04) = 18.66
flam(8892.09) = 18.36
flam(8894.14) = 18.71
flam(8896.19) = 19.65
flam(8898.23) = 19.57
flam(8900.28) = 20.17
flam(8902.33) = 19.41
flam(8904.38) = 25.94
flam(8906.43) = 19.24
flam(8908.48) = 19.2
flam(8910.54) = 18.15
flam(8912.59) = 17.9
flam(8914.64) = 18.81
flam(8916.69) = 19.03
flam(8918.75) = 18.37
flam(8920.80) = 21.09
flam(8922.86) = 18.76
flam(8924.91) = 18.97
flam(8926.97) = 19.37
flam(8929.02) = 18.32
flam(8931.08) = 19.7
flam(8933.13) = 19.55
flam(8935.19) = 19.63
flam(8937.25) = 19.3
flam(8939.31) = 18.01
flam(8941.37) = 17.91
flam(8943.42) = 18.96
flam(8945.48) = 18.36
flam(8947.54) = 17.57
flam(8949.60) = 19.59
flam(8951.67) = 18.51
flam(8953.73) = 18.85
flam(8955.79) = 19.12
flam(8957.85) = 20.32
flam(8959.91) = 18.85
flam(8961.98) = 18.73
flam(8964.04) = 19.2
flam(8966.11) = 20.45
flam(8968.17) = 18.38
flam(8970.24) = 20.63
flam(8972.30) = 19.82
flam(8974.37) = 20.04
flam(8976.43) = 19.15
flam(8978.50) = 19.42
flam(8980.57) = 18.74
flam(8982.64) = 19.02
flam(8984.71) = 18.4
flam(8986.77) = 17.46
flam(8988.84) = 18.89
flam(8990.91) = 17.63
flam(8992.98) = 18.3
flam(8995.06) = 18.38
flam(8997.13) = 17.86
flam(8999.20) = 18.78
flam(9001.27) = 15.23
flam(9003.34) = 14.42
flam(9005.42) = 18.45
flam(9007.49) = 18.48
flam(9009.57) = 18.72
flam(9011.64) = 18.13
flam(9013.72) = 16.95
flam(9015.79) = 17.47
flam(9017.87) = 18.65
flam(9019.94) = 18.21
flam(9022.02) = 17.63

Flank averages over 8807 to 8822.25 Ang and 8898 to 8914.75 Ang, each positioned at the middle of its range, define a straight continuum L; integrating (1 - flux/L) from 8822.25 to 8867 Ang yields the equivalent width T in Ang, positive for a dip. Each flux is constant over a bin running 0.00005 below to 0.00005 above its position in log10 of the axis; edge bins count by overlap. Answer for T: 2.3 Ang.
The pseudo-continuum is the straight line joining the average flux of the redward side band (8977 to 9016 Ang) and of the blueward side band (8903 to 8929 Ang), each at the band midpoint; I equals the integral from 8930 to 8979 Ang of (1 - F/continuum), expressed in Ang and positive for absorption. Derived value -1.1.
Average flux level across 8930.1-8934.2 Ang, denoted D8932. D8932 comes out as 19.6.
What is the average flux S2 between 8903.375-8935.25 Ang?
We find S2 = 19.5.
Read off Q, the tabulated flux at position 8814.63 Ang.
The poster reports 20.47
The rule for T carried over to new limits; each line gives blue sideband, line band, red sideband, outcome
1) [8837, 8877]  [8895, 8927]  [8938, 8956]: -1.75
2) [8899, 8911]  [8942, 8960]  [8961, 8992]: 0.61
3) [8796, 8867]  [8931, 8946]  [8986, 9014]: -0.66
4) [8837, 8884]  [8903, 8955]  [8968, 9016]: -1.73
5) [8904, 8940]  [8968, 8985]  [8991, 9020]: -1.04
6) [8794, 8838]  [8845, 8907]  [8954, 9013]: -0.89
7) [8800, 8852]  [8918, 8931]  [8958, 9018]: -0.40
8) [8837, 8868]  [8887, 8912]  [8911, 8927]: -0.68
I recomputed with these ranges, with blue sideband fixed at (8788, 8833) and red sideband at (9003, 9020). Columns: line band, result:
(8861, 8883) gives -0.46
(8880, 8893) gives -0.28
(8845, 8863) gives 0.42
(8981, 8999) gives -0.34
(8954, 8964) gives -0.61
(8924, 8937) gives -0.70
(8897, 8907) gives -1.35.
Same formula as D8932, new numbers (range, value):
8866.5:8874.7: 19.5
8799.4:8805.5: 19.5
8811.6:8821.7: 19.6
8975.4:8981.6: 19.1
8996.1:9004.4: 16.6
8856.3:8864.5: 17.9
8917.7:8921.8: 19.7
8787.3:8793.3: 19.3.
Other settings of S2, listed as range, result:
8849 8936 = 19.1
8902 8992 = 19.2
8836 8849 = 19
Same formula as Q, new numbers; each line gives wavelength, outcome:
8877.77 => 18.72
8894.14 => 18.71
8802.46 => 19.03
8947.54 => 17.57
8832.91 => 20.34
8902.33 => 19.41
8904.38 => 25.94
